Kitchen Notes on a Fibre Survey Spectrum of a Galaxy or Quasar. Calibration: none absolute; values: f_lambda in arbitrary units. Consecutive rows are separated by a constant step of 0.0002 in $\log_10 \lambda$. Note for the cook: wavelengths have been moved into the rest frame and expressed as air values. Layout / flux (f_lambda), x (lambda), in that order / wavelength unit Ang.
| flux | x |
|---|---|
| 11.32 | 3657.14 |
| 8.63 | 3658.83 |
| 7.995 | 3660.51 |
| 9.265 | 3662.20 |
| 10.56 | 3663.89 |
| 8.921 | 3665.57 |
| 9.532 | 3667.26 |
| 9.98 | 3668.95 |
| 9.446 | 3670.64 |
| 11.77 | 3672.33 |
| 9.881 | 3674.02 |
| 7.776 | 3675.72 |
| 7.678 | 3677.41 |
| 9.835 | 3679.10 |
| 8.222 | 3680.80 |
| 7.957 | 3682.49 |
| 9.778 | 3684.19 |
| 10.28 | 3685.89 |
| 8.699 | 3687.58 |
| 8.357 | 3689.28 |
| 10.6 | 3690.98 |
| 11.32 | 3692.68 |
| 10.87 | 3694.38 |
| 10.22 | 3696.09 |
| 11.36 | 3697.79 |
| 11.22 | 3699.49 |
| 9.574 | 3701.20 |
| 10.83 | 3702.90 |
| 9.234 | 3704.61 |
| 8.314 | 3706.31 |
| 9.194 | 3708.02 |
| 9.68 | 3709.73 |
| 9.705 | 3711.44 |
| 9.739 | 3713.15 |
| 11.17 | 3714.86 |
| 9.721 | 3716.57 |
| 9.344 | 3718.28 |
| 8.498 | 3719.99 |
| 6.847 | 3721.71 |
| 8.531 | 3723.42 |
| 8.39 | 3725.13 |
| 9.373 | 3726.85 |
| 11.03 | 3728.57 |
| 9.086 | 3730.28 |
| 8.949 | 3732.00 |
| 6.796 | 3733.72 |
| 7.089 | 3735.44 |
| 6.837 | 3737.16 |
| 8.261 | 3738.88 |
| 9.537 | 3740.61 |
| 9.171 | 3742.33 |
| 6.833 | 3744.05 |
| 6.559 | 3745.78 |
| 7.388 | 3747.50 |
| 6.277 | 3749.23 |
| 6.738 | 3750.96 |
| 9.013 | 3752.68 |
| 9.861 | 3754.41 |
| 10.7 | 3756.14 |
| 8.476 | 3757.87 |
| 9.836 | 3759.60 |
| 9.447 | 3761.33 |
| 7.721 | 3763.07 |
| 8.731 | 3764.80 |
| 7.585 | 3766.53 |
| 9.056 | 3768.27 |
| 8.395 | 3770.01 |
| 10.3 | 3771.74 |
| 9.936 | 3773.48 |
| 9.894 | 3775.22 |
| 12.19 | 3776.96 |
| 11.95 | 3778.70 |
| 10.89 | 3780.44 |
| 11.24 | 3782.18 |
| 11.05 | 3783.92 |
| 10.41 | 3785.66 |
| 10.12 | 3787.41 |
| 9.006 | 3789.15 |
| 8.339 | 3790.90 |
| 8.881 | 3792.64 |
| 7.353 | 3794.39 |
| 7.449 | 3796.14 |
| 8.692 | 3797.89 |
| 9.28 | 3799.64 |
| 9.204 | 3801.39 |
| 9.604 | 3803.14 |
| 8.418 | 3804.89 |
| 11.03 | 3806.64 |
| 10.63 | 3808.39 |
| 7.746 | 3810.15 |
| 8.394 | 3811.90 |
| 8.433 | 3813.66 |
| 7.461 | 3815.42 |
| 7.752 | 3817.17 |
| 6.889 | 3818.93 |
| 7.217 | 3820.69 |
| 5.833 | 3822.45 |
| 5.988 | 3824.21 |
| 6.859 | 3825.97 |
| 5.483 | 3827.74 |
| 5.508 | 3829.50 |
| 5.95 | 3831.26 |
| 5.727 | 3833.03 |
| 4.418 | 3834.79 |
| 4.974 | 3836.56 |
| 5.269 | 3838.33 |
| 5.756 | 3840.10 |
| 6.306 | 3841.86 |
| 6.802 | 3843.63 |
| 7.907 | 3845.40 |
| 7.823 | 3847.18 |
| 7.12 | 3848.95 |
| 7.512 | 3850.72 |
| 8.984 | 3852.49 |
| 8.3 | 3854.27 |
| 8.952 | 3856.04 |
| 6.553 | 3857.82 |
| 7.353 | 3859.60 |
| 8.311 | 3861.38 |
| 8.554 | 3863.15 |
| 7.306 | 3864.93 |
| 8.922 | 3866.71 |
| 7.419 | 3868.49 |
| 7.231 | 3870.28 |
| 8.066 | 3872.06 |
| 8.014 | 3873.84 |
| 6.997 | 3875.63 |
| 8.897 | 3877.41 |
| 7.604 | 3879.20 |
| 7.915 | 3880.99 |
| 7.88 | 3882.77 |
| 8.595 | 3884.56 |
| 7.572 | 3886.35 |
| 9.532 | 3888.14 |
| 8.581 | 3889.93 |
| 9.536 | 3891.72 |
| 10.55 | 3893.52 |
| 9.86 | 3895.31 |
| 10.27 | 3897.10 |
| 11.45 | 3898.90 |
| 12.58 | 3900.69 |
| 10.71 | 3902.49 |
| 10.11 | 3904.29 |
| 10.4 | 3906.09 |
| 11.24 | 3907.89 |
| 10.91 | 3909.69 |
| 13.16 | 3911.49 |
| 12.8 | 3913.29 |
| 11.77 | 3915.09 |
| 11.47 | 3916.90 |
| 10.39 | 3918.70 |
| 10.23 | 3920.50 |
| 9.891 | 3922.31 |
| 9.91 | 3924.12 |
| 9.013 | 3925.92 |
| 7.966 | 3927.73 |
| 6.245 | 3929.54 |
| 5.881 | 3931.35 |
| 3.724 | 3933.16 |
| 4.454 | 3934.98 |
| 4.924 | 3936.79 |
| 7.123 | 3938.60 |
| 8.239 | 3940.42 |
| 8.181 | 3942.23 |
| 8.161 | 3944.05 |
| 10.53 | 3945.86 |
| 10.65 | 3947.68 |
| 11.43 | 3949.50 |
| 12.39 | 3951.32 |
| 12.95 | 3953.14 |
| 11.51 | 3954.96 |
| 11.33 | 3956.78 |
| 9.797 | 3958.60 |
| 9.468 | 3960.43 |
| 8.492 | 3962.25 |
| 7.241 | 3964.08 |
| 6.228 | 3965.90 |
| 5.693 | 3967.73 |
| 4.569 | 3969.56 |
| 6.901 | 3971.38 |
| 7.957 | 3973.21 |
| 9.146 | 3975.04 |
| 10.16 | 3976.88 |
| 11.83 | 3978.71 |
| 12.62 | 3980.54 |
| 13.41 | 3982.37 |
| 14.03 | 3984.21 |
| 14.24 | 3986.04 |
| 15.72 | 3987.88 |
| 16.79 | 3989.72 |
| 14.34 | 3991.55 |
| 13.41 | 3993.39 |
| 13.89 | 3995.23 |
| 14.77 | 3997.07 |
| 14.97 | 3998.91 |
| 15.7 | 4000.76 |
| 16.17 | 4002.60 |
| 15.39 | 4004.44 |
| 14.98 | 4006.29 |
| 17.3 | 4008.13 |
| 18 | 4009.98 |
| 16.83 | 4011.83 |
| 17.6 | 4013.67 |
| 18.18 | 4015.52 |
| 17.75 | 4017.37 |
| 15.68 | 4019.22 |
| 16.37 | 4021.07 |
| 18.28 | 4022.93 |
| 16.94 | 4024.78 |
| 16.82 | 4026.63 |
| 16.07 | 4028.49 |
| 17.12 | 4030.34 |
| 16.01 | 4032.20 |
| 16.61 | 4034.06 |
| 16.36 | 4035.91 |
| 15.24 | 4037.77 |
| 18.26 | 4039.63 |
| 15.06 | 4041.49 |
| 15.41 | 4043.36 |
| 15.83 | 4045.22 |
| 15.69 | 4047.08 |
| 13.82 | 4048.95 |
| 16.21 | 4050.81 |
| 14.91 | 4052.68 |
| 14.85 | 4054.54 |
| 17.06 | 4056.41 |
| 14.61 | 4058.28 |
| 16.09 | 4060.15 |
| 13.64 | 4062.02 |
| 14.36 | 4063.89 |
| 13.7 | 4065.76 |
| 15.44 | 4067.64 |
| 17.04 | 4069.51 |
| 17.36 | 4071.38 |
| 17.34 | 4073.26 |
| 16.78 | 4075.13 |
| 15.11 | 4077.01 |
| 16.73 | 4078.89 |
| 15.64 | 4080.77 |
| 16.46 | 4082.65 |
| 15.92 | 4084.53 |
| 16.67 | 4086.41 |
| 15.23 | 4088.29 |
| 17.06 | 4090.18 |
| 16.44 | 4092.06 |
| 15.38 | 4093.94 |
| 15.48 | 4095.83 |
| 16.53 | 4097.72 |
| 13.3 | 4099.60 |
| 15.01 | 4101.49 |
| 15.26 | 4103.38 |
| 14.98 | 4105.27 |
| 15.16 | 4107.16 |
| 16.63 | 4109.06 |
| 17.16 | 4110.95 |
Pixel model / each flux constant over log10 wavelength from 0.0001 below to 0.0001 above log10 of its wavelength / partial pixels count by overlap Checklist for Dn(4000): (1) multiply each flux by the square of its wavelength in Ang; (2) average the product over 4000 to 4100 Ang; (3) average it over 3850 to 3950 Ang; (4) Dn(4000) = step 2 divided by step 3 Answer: 1.95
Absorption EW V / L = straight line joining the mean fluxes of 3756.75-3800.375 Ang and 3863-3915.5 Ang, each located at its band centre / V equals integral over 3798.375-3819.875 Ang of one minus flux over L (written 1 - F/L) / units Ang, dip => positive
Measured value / 1.7 Ang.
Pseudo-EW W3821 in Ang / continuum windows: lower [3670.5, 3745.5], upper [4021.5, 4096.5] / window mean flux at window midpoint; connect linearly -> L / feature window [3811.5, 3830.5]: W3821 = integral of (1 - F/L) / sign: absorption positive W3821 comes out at 7.57 Ang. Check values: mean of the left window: 9.22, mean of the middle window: 6.85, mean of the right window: 16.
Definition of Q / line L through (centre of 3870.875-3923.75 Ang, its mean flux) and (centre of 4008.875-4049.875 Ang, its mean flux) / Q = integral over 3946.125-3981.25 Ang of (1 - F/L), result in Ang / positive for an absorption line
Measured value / 9.8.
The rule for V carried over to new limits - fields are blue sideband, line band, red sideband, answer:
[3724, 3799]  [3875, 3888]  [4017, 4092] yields 4.2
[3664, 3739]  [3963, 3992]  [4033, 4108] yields 7.2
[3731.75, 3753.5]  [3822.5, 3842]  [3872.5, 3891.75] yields 5.8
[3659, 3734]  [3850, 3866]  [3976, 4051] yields 5.8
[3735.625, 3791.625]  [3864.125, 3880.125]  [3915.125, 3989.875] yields 2.6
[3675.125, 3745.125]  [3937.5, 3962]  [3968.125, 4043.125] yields 6.5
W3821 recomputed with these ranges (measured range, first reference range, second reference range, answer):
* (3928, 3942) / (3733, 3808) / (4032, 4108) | 7.4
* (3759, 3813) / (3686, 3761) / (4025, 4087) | 4.7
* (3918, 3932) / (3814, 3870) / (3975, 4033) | 3.2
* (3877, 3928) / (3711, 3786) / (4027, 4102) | 9.5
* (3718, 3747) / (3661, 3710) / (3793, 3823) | 2.8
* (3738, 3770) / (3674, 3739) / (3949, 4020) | 4.7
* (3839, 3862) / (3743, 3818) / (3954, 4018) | 6.3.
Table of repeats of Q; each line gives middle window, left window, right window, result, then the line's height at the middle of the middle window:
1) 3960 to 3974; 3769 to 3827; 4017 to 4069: 6.88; 13.7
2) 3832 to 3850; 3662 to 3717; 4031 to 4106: 8.77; 12.1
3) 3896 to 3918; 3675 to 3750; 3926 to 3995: -4.19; 9.56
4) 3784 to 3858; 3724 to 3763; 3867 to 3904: 8.91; 8.73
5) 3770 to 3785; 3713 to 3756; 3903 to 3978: -3.81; 8.59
